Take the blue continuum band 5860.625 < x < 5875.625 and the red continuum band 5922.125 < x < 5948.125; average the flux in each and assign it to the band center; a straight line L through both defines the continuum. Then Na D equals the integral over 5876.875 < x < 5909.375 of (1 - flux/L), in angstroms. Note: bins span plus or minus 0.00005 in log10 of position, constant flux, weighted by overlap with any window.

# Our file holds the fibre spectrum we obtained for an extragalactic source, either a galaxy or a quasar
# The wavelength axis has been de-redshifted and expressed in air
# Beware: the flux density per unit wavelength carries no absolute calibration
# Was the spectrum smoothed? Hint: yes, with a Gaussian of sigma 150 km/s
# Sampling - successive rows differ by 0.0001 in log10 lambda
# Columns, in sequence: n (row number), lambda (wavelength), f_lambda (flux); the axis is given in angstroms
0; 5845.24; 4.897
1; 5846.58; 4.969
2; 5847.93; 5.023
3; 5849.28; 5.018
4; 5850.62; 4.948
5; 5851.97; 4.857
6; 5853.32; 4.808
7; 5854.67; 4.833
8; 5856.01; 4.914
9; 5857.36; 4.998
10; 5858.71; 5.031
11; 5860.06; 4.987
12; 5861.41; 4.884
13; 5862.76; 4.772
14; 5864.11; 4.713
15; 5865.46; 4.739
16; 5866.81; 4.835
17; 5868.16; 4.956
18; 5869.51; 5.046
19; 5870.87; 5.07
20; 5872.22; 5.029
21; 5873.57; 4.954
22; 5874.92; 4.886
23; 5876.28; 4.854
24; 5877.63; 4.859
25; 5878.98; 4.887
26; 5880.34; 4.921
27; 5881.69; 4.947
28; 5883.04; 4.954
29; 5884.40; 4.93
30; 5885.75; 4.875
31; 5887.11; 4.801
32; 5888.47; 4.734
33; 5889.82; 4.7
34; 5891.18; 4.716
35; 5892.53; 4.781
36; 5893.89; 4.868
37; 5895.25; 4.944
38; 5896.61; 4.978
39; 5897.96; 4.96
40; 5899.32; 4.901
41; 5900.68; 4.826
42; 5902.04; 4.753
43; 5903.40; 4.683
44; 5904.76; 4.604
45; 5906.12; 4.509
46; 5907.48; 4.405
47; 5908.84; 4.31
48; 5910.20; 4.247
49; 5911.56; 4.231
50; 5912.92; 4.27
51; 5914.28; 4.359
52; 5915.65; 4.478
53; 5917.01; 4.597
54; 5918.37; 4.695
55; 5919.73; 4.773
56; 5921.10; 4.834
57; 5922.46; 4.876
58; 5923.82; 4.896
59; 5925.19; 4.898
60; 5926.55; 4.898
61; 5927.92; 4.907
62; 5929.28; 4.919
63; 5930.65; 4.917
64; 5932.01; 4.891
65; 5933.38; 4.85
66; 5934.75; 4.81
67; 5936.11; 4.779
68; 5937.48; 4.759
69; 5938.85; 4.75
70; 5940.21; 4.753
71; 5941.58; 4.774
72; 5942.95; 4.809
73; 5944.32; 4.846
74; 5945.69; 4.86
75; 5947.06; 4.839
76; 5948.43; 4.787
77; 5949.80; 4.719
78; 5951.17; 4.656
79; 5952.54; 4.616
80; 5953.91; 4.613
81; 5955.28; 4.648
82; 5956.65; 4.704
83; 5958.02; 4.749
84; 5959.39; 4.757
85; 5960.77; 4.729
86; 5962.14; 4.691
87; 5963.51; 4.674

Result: 0.6 angstroms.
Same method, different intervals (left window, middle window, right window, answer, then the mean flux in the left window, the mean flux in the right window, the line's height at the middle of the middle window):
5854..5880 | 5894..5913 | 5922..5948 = 0.9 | 4.91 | 4.84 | 4.87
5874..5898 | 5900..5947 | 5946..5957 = 0.7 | 4.87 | 4.7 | 4.77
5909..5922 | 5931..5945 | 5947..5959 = -0.6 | 4.5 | 4.7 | 4.62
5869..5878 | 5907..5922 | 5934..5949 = 1.2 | 4.96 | 4.8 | 4.86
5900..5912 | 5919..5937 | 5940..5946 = -0.7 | 4.51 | 4.8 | 4.69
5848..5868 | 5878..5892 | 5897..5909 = -0.2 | 4.89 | 4.68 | 4.77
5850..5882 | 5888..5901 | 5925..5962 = 0.0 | 4.9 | 4.78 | 4.86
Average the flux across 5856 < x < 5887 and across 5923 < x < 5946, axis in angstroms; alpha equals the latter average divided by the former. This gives 1.0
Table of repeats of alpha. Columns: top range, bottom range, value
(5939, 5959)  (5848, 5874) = 0.96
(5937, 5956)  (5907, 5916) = 1.10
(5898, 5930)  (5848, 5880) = 0.95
